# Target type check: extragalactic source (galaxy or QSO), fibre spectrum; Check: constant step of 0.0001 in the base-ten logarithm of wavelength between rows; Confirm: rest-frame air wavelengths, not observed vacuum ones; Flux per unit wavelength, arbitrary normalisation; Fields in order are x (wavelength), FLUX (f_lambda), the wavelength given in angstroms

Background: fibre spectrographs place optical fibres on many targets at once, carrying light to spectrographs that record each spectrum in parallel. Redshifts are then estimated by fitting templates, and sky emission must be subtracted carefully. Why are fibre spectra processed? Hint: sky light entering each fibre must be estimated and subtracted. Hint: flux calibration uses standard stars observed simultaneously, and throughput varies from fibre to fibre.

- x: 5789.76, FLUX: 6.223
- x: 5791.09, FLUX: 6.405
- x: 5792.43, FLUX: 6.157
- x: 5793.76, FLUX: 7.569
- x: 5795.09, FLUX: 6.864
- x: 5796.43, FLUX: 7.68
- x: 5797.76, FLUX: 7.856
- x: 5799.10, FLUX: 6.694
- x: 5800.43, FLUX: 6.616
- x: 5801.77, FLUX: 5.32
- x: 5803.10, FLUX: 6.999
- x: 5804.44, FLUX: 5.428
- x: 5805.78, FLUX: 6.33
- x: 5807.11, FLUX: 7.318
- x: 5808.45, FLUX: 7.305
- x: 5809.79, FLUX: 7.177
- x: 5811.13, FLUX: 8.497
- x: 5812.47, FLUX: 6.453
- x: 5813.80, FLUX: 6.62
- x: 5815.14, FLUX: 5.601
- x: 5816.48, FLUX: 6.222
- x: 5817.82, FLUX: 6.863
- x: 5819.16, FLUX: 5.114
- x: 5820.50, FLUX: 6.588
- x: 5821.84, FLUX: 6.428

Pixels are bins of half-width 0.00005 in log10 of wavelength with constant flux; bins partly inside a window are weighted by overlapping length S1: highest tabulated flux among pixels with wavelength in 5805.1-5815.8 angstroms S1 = 8.497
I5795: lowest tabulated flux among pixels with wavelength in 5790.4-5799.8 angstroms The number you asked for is 6.157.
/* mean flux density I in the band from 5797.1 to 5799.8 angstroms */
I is 7.27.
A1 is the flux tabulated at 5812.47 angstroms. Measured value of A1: 6.453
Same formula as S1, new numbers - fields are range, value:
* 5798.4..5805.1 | 6.999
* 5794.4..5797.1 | 7.68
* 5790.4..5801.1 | 7.856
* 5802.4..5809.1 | 7.318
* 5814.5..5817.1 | 6.222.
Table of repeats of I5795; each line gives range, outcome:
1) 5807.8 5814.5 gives 6.453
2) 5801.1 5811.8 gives 5.32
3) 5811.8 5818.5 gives 5.601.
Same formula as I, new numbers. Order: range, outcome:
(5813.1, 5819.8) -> 6.1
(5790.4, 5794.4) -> 6.7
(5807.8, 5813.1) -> 7.36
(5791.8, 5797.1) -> 7.09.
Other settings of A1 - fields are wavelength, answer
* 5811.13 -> 8.497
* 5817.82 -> 6.863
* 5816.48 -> 6.222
